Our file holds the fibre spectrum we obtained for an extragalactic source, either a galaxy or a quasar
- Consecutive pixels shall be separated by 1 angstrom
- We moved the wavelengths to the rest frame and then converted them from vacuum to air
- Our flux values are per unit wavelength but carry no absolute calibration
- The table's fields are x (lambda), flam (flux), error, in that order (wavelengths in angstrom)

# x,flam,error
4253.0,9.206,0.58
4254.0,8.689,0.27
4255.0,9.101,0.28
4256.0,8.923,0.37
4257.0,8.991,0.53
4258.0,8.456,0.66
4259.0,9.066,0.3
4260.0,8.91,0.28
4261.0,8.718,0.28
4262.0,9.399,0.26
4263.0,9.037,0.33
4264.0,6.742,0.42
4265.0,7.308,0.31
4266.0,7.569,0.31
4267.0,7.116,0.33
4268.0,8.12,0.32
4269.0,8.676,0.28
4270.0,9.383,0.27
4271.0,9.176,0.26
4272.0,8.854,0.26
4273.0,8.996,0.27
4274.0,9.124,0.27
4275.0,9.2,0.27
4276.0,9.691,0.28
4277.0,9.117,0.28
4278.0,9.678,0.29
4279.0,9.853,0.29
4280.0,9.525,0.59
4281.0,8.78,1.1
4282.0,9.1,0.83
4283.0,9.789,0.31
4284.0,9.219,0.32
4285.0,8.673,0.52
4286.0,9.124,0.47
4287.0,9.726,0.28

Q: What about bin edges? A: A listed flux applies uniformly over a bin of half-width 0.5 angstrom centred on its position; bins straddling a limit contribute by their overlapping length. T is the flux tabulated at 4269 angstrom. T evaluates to 8.676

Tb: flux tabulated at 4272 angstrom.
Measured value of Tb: 8.854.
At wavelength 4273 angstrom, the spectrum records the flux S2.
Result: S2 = 8.996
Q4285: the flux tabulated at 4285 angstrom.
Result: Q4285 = 8.673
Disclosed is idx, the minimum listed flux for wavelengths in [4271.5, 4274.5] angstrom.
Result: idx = 8.854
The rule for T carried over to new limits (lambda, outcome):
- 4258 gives 8.456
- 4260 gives 8.91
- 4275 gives 9.2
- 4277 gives 9.117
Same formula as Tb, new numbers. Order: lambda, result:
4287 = 9.726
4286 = 9.124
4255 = 9.101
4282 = 9.1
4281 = 8.78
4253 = 9.206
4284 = 9.219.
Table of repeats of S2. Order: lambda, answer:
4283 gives 9.789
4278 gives 9.678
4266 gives 7.569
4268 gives 8.12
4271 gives 9.176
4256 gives 8.923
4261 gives 8.718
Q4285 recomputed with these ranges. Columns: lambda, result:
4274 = 9.124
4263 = 9.037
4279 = 9.853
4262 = 9.399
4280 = 9.525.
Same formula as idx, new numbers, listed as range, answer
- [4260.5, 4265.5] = 6.742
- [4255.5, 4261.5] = 8.456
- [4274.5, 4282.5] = 8.78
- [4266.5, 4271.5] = 7.116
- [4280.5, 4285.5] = 8.673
